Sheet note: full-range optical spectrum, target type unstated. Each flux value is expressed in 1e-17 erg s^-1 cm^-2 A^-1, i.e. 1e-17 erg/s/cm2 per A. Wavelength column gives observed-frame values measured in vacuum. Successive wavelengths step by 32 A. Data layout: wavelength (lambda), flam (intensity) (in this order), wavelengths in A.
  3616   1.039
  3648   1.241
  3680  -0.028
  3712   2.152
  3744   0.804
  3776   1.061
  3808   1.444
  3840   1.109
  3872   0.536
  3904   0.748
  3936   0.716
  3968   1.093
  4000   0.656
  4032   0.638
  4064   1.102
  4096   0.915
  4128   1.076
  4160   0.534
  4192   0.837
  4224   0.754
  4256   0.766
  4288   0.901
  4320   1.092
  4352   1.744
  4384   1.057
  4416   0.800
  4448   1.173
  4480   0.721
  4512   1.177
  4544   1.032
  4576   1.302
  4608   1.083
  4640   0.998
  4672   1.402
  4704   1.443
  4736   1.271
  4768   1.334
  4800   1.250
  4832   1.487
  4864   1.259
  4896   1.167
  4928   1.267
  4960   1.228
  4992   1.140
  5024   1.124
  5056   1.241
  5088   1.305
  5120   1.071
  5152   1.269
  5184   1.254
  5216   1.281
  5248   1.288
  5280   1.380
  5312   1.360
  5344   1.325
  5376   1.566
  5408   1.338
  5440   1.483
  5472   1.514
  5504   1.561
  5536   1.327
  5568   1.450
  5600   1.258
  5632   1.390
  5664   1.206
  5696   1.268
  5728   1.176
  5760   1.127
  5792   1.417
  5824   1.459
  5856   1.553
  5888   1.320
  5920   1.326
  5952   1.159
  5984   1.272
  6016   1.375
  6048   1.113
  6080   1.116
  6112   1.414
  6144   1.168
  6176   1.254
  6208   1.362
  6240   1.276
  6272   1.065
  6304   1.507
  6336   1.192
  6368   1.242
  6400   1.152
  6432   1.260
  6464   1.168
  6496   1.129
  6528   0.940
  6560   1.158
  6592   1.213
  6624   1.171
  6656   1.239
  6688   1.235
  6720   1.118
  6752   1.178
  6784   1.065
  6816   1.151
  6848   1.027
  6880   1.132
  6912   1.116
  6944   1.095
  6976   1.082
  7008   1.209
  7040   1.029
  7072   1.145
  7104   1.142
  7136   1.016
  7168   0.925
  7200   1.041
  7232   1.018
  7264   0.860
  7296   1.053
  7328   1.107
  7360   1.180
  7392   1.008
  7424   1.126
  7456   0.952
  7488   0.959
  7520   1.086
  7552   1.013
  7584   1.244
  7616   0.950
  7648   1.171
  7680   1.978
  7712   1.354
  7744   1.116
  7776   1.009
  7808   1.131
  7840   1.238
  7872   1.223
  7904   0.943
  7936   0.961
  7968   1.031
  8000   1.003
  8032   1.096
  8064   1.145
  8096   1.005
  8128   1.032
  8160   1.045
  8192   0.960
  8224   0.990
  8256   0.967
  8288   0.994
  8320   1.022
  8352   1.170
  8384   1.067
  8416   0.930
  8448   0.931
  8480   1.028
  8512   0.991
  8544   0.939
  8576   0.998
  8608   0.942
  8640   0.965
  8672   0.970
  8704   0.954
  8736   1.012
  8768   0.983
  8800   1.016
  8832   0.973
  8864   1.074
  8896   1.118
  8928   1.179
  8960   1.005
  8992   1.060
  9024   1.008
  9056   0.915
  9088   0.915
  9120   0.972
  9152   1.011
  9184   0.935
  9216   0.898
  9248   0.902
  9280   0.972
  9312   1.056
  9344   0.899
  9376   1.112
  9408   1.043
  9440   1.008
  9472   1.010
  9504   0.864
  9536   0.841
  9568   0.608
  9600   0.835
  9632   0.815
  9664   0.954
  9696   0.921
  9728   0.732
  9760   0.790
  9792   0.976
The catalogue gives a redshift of 0.17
